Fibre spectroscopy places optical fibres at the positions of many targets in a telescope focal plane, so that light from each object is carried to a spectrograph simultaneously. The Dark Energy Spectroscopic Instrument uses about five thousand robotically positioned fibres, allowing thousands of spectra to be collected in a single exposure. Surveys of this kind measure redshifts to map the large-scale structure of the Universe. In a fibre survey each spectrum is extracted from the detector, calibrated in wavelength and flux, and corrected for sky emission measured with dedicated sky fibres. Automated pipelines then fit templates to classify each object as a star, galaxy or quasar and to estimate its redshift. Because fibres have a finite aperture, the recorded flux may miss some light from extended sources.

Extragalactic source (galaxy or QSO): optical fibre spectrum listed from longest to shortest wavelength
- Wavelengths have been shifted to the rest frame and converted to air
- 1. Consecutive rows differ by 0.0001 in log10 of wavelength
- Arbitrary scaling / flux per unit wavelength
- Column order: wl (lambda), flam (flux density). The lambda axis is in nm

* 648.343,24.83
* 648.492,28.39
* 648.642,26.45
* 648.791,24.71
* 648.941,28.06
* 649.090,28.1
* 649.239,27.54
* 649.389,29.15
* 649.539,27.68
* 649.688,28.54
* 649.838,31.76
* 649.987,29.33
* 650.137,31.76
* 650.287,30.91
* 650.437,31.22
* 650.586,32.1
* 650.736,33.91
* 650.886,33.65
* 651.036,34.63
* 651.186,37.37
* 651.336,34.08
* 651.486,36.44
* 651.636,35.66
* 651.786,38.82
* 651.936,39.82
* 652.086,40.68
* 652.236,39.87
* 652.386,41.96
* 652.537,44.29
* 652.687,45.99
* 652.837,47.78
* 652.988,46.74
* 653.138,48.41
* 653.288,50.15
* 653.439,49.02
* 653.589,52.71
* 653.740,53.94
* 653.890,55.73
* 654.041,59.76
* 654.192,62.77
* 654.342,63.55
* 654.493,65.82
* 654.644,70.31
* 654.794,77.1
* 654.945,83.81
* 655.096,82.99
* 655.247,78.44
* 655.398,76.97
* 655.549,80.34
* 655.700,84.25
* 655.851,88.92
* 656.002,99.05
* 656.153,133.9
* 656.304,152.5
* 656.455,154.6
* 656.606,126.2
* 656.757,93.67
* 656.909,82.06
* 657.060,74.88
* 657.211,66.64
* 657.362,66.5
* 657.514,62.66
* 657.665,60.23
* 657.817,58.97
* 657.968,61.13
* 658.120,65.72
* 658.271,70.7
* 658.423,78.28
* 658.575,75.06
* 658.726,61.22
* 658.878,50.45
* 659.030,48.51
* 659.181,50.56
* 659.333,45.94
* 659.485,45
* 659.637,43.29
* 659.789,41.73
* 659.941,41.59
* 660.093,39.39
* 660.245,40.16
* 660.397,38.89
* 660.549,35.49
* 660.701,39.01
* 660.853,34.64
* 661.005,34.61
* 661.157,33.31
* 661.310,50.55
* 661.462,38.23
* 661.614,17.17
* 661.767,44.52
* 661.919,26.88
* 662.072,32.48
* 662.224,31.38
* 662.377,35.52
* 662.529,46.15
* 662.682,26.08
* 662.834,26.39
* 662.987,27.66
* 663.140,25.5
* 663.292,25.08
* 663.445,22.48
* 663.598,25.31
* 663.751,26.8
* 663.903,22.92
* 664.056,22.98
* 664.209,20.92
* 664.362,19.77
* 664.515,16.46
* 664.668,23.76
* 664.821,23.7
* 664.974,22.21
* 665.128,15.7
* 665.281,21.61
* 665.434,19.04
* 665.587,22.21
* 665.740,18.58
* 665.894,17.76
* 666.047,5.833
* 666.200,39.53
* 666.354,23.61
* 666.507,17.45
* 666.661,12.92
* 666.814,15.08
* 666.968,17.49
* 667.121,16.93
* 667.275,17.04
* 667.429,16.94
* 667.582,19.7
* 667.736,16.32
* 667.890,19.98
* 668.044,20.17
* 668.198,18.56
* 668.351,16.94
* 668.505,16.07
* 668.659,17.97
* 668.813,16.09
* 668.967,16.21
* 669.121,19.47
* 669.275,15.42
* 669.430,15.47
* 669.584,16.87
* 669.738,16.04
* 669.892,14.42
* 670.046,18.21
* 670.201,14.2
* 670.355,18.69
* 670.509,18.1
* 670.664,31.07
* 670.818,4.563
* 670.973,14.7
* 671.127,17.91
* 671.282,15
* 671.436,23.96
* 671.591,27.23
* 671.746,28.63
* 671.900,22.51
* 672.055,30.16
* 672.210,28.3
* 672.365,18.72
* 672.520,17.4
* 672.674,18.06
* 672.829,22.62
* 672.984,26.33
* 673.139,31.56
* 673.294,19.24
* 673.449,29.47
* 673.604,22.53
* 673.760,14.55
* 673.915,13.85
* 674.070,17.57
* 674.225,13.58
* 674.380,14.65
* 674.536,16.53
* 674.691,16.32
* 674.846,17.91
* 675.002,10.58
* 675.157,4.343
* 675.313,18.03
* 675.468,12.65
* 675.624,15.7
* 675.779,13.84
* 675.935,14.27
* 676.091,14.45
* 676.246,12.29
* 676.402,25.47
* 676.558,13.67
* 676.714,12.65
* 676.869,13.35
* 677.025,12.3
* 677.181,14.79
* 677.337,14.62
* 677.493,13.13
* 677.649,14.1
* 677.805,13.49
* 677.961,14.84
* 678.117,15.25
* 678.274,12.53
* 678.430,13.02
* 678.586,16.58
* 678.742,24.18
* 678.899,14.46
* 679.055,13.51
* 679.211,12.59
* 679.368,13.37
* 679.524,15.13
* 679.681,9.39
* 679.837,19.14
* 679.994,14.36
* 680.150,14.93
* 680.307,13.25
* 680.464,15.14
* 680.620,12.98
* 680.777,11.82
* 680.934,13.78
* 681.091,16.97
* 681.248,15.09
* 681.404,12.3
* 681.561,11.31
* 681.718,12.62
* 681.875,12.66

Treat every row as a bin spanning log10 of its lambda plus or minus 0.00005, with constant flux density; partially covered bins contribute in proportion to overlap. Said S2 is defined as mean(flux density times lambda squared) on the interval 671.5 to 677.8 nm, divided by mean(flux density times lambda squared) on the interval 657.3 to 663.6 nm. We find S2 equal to 0.43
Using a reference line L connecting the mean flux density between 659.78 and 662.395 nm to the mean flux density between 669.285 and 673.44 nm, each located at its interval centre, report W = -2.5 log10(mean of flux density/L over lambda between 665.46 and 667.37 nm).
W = 0.44 mag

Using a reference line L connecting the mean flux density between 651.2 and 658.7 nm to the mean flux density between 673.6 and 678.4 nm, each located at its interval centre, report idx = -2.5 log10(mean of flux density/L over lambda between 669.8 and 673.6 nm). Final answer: 0.164 mag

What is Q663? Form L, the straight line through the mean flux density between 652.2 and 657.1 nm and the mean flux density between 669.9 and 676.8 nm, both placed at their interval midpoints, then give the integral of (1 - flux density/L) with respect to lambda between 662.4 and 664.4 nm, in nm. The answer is 0.92 nm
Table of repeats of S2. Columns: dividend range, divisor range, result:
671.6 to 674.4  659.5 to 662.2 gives 0.61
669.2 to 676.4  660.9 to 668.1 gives 0.77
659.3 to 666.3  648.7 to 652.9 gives 0.89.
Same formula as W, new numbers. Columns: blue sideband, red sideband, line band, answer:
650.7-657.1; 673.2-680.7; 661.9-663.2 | 0.45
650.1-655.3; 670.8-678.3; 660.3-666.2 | 0.24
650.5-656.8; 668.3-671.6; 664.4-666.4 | 0.41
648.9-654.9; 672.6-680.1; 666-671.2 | 0.36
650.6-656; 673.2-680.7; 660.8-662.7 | 0.17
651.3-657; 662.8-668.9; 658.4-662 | 0.02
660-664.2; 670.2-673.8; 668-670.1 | 0.41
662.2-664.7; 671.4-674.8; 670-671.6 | 0.24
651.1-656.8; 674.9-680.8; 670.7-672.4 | 0.29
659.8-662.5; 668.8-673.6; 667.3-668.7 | 0.37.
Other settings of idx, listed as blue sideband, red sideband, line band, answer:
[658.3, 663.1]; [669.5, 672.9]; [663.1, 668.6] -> 0.47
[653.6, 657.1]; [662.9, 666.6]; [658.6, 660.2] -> 0.23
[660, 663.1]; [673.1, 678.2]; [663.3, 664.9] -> 0.36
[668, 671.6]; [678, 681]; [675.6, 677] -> 0.04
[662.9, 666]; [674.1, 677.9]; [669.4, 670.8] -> 0.03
